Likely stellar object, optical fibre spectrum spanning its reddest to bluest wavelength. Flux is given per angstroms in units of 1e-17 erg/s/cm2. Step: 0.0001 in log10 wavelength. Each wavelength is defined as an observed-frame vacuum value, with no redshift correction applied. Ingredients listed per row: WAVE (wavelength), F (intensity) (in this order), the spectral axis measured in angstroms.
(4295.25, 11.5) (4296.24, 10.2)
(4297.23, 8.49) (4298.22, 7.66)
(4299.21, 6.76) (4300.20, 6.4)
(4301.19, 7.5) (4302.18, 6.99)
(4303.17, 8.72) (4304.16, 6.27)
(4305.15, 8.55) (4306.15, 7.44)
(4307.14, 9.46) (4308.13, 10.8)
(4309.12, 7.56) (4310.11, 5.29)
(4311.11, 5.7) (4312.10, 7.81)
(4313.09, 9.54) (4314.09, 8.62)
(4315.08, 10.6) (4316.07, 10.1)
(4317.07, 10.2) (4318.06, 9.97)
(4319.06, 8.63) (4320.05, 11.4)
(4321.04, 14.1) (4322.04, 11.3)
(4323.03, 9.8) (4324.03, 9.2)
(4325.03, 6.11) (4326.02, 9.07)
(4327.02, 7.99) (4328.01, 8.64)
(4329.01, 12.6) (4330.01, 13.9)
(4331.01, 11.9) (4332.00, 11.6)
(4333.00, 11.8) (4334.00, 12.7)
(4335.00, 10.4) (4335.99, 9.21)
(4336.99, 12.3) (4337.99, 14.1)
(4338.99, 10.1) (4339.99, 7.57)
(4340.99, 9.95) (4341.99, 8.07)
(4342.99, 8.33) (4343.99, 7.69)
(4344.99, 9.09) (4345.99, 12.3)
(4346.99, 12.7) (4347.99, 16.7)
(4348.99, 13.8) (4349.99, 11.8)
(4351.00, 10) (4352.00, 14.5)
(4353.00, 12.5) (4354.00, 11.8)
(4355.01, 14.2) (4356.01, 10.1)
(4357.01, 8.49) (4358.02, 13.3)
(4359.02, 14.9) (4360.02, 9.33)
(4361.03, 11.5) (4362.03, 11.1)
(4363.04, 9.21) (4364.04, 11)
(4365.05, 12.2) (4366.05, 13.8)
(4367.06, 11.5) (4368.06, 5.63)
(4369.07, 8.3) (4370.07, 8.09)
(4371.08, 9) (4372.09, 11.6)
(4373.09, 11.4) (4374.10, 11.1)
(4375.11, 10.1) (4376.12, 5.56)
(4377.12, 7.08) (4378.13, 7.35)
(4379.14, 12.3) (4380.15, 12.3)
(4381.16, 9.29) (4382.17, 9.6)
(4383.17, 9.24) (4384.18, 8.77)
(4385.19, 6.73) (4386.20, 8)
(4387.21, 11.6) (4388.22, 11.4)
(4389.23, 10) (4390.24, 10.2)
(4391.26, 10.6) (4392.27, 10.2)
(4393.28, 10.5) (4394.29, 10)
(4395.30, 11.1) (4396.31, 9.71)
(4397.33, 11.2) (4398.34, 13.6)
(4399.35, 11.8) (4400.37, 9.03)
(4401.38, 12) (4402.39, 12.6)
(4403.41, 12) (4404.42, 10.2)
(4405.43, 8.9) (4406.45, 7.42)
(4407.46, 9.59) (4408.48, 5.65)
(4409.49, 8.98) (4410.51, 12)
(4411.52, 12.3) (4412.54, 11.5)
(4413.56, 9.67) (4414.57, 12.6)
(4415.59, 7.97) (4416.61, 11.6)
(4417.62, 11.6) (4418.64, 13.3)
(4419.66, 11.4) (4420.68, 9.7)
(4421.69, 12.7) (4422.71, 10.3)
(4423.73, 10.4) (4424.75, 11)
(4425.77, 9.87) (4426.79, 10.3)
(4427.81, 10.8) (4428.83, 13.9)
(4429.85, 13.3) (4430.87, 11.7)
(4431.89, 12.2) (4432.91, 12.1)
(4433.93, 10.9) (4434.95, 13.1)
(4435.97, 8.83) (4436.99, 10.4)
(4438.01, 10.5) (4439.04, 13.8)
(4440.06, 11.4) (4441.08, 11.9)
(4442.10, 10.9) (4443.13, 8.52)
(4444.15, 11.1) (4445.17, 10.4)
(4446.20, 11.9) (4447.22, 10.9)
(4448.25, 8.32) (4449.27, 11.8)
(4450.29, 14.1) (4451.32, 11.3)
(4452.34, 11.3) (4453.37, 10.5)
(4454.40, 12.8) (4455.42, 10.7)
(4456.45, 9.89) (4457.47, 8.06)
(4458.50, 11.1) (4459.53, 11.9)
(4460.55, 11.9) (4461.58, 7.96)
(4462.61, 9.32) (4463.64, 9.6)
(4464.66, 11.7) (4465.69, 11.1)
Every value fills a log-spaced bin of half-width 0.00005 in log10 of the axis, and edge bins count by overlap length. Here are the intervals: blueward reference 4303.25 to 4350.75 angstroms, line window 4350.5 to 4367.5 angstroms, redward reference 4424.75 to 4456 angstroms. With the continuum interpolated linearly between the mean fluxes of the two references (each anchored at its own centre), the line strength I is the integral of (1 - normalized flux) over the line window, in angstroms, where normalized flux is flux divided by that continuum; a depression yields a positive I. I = -2.2 angstroms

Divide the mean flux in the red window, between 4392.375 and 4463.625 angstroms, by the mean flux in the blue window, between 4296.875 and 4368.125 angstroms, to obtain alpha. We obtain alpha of 1.07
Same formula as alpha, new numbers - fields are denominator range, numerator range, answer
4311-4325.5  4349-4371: 1.15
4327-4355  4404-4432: 0.95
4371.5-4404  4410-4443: 1.11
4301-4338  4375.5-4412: 1.03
